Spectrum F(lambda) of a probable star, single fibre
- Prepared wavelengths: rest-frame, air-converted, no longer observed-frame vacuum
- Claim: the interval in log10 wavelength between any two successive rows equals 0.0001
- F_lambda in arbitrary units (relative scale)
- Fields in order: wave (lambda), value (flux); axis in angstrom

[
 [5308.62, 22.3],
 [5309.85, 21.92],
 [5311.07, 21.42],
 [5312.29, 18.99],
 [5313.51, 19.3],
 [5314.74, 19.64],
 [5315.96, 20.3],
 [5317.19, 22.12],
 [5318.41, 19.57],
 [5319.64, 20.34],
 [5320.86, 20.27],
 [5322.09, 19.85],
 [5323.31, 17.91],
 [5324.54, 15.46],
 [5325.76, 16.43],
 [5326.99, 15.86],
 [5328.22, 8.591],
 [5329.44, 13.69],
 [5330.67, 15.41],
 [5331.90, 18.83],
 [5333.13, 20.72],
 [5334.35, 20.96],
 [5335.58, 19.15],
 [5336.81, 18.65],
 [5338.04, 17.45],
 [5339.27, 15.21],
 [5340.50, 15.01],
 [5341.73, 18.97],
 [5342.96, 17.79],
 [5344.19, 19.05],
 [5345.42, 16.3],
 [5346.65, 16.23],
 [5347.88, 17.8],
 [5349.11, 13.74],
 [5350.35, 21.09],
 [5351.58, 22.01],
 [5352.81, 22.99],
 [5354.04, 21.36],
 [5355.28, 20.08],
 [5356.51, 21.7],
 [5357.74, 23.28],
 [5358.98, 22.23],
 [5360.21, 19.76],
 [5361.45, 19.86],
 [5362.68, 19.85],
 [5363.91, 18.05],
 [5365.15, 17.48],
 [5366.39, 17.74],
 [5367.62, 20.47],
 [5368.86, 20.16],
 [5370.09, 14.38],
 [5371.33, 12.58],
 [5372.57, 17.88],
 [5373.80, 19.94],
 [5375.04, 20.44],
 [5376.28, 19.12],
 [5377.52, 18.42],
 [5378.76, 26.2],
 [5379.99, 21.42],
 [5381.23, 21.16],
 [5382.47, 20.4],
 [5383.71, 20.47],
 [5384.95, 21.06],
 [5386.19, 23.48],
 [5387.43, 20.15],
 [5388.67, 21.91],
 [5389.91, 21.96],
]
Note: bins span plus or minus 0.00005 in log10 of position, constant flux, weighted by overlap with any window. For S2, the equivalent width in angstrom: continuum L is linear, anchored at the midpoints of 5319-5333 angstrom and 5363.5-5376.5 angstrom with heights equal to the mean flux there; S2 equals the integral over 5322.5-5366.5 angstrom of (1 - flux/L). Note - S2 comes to -2.47 angstrom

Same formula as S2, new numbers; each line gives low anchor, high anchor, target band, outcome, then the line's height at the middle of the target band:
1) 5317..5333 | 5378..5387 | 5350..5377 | 0.9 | 20.4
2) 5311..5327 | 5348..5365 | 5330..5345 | 1.3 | 19.7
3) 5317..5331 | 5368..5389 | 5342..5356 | -0.5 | 18.4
